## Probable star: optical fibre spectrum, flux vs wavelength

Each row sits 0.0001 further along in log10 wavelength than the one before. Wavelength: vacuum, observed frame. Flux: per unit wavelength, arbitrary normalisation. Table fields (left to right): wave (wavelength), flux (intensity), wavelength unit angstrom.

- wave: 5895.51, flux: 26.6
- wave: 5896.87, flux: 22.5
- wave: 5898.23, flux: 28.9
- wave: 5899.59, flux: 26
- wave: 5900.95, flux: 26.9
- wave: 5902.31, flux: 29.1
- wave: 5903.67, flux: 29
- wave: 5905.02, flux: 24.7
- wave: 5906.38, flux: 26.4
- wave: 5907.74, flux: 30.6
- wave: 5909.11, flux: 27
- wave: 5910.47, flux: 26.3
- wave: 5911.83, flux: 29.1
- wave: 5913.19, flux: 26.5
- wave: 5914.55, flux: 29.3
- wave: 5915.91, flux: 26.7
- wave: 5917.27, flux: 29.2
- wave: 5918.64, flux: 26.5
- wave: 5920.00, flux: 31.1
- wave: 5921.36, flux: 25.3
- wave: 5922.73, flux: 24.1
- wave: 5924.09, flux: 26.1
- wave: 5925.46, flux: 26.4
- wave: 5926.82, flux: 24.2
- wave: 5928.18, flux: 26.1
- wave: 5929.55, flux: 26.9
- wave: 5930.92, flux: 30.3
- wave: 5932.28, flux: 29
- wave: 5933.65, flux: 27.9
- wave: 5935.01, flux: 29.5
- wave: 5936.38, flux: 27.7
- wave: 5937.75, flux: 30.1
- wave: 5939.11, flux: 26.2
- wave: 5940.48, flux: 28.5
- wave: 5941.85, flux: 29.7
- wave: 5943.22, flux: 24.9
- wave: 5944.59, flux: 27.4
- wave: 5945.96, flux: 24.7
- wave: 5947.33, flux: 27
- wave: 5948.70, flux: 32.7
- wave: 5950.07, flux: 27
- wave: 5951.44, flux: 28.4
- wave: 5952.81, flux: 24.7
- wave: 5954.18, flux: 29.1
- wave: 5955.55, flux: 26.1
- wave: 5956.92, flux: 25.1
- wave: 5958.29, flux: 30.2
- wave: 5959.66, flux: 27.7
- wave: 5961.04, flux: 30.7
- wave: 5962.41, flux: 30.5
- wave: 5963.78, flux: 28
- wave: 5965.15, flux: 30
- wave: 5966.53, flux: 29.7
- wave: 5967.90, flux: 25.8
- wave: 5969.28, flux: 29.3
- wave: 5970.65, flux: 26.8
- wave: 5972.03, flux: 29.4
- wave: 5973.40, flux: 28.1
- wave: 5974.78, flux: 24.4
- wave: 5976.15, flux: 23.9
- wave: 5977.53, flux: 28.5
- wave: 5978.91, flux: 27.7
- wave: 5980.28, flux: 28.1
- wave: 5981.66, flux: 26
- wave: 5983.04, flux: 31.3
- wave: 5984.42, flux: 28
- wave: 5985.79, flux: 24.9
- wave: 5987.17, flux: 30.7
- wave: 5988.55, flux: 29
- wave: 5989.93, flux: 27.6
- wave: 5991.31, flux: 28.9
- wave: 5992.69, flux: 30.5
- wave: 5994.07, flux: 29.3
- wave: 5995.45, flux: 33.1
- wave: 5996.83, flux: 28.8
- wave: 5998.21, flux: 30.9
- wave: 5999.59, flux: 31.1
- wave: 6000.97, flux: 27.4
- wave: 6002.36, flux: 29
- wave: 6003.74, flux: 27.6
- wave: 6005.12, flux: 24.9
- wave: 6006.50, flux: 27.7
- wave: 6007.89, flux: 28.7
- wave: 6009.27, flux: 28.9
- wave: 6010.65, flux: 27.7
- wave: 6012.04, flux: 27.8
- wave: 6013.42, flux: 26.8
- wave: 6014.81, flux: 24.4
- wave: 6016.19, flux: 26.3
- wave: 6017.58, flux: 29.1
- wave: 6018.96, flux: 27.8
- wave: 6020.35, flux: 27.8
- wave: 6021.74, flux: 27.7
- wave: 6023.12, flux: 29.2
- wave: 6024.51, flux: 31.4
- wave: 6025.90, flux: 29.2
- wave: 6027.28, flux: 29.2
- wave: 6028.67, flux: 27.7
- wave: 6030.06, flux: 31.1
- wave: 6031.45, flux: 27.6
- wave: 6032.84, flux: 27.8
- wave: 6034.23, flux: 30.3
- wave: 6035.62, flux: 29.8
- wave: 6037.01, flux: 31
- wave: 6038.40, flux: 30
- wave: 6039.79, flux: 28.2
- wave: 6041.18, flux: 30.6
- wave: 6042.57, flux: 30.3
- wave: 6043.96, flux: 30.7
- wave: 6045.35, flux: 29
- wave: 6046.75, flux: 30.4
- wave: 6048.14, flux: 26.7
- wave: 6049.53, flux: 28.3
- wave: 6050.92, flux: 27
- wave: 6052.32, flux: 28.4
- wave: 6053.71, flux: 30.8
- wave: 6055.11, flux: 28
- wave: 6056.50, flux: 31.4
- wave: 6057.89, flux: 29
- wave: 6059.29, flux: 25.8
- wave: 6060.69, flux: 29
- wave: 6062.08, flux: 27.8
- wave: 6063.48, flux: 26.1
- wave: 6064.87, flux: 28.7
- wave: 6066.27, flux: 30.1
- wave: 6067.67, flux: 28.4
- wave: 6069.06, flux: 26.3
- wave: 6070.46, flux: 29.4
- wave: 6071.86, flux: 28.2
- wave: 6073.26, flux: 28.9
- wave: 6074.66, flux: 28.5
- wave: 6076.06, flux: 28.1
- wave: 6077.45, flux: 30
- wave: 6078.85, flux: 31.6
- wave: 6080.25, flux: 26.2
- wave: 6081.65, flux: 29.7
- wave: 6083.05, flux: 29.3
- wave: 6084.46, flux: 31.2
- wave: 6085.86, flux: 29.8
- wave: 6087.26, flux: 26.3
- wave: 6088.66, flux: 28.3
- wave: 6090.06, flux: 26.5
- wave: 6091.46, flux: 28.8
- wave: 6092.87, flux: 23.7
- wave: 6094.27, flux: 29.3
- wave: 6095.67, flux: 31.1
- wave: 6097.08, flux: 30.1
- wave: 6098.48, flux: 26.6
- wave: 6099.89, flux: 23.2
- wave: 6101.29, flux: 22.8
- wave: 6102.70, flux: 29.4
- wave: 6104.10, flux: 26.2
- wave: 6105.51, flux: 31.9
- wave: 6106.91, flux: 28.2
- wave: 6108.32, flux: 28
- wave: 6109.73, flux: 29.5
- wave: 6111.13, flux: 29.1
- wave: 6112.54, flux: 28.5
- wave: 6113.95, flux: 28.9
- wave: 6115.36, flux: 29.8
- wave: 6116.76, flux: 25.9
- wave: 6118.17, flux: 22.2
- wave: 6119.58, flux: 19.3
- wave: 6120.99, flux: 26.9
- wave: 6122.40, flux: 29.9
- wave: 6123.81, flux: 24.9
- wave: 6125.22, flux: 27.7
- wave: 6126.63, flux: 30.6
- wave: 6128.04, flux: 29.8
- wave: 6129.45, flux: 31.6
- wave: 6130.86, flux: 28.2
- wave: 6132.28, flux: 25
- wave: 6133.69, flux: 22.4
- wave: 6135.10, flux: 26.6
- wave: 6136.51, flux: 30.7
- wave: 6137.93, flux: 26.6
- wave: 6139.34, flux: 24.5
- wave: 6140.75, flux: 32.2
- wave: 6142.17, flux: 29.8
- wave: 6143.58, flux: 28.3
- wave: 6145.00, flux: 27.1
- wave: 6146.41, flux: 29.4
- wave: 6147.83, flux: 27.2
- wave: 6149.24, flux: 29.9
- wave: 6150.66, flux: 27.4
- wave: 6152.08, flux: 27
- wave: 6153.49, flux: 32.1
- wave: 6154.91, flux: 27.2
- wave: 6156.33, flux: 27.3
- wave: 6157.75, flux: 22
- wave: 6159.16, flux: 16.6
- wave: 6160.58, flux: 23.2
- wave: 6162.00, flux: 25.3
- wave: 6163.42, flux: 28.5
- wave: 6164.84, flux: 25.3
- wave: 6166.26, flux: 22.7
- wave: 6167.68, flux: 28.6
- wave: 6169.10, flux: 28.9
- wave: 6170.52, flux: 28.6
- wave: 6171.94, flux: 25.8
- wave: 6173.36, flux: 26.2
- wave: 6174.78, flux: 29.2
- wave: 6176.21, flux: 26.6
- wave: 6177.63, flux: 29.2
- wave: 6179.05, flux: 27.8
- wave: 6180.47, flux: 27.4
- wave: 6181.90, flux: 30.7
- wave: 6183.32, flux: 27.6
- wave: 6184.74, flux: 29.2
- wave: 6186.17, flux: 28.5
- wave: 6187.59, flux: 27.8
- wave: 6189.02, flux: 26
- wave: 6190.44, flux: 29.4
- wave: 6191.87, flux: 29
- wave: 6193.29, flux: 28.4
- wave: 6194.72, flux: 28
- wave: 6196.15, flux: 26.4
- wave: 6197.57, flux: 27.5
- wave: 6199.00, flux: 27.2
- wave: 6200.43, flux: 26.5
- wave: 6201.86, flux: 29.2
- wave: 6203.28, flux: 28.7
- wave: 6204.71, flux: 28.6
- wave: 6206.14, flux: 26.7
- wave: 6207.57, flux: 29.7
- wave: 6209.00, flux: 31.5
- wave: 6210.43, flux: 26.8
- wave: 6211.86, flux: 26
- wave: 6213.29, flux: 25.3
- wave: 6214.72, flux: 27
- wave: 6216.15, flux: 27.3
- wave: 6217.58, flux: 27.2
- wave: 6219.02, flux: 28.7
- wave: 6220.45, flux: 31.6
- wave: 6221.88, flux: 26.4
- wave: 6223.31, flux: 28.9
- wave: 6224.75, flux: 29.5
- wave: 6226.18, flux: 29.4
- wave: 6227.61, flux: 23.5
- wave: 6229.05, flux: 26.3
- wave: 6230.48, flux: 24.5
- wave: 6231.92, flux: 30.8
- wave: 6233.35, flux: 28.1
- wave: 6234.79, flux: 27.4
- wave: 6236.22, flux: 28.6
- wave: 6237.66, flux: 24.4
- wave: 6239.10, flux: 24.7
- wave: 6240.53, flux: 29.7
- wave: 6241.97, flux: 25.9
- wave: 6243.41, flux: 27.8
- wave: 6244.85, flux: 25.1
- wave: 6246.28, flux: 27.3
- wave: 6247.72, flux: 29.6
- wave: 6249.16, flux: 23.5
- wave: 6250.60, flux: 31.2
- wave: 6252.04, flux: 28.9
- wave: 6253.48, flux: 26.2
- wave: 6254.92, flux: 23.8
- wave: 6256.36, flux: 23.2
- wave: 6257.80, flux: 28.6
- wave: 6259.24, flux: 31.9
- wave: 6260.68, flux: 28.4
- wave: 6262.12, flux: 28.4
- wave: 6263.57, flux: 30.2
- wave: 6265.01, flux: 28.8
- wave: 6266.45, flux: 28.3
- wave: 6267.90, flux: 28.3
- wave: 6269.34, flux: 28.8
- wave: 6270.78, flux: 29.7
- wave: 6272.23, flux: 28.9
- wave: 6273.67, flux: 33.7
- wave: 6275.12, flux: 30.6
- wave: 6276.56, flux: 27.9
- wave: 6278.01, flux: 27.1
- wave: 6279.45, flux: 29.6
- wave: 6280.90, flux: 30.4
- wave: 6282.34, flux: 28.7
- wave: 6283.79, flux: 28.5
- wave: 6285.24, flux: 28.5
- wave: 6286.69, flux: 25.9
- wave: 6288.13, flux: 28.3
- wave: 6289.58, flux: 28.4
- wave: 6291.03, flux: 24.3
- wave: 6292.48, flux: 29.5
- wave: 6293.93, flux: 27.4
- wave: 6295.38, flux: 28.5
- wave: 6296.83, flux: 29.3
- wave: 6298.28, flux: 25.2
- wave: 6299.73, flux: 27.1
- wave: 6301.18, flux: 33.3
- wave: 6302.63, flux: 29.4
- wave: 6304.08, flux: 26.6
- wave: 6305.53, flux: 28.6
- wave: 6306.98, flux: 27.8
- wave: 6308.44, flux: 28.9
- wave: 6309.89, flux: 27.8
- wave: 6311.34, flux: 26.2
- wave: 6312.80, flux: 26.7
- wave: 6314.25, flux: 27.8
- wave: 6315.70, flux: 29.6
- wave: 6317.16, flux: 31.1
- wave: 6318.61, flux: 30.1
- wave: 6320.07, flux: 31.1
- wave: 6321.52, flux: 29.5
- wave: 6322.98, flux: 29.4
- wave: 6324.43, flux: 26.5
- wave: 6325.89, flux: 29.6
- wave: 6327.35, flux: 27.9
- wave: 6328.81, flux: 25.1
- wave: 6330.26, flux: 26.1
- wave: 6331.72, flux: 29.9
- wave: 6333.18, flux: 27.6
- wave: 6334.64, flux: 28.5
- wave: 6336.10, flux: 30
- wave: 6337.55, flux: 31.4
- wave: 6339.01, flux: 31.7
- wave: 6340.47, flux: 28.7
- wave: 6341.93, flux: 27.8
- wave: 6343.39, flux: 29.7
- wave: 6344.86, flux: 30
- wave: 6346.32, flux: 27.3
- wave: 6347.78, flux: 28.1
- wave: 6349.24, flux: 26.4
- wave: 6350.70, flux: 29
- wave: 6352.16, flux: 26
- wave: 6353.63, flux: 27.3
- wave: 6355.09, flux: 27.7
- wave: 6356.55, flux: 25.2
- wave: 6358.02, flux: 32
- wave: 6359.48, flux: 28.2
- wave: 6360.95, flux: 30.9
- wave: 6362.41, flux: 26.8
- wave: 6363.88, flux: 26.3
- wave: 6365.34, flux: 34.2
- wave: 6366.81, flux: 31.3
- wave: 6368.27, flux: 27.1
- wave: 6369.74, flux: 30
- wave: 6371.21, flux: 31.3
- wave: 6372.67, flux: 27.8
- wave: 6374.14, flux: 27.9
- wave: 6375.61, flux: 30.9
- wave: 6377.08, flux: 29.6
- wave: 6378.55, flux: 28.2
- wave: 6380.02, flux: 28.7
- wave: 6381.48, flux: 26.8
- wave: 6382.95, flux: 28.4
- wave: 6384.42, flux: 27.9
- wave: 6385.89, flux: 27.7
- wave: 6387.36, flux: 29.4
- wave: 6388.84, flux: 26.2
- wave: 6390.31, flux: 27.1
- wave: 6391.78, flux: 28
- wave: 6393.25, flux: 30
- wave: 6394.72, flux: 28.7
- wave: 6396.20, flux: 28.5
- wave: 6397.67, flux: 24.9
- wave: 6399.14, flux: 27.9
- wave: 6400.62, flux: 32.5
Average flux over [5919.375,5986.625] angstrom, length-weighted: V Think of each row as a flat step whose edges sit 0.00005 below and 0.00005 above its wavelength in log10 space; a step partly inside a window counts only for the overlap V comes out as 27.7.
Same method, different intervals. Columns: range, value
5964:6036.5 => 28.4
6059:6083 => 28.5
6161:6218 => 27.6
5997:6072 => 28.6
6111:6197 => 27.3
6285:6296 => 27.5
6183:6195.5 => 28.2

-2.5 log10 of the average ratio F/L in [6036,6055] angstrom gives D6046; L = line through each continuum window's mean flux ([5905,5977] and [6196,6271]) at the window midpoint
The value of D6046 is -0.06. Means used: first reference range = 27.6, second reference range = 27.7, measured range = 29.3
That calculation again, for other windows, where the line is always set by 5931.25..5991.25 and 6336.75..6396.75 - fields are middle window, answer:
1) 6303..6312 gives 0.03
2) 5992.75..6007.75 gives -0.04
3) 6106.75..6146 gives 0.03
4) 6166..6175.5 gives 0.04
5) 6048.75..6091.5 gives -0.02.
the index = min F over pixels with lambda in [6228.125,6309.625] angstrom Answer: 23.2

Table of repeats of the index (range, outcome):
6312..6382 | 25.1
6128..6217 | 16.6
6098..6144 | 19.3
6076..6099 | 23.7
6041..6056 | 26.7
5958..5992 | 23.9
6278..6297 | 24.3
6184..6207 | 26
